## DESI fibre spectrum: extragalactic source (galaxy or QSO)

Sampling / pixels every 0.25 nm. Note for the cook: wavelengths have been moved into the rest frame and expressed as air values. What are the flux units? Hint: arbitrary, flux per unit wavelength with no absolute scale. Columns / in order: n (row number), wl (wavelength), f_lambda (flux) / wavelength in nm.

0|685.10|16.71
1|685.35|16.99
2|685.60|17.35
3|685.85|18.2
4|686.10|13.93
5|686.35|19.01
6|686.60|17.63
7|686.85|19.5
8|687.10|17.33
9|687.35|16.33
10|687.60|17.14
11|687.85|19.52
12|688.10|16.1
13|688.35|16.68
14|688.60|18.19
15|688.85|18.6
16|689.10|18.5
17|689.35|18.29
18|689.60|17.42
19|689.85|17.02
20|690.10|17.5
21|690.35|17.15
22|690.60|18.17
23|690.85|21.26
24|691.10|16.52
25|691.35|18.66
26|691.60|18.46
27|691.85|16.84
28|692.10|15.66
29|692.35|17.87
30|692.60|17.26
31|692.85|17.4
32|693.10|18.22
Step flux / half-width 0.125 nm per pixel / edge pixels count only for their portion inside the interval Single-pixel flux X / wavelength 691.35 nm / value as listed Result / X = 18.66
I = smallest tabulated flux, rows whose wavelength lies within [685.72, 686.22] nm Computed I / 13.93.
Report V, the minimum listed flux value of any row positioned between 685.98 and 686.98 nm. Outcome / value 13.93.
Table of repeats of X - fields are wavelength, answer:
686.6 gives 17.63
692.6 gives 17.26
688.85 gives 18.6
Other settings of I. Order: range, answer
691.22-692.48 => 15.66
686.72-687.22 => 17.33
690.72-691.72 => 16.52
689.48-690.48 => 17.02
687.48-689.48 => 16.1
